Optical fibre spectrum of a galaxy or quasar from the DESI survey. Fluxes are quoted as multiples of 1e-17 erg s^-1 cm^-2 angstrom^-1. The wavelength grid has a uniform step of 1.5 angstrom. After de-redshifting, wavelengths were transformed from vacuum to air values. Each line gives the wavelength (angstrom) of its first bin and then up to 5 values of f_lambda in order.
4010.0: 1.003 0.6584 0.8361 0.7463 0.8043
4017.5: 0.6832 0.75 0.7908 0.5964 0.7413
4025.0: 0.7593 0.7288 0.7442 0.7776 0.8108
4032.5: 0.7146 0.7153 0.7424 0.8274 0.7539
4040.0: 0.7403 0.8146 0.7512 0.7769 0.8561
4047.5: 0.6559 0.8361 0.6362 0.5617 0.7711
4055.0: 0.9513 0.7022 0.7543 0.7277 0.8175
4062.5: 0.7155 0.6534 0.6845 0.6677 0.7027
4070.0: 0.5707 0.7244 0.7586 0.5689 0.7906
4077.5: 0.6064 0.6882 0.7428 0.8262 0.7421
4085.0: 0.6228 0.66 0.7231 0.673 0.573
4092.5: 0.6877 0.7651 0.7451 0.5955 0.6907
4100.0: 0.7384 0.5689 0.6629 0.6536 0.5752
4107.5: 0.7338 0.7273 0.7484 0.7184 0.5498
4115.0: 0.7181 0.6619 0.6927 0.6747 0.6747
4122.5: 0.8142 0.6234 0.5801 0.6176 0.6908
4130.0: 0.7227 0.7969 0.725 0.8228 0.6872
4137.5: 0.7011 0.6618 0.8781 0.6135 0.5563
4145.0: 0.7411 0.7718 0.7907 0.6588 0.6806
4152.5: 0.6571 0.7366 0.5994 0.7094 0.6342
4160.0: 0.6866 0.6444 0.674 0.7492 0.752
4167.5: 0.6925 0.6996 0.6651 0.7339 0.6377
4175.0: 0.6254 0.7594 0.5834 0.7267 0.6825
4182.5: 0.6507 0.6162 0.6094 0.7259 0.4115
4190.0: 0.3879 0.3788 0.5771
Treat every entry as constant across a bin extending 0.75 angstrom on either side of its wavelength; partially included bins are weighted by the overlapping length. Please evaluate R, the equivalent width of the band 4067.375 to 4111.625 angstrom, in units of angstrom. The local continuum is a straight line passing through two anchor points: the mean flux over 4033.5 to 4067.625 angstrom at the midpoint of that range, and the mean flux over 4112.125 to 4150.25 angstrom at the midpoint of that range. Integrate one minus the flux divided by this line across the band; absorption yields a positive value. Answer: 2.2 angstrom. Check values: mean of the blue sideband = 0.745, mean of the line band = 0.685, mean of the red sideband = 0.697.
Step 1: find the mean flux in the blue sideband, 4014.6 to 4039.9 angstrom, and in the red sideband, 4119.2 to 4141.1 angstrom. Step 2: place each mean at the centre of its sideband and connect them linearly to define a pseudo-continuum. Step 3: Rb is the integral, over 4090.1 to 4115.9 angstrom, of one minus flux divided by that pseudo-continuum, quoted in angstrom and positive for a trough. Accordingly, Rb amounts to 1.7 angstrom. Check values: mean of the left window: 0.746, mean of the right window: 0.711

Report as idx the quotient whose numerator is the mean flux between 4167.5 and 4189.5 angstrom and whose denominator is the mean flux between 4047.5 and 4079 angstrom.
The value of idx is 0.9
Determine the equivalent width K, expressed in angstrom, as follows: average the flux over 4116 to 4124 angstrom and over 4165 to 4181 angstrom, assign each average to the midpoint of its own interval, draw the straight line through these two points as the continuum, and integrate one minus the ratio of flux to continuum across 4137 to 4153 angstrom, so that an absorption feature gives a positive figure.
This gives -0.2 angstrom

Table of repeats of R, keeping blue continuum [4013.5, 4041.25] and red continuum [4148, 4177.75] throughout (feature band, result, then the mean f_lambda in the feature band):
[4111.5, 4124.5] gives 0.5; 0.681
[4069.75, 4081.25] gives 0.6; 0.686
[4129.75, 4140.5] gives -0.7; 0.742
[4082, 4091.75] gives 0.6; 0.678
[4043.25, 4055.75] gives -0.3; 0.755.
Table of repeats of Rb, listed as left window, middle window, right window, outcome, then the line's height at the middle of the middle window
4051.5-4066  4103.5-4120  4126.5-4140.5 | 1.2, 0.728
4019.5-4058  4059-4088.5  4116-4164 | 1.3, 0.731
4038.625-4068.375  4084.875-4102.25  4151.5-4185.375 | 1.1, 0.718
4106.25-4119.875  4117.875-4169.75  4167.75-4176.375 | -1.1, 0.684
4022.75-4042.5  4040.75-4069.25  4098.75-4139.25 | 0.1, 0.741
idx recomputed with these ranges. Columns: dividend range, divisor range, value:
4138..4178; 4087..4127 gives 1.02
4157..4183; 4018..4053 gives 0.92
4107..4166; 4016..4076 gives 0.95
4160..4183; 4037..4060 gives 0.91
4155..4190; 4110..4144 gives 0.95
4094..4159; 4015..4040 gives 0.92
